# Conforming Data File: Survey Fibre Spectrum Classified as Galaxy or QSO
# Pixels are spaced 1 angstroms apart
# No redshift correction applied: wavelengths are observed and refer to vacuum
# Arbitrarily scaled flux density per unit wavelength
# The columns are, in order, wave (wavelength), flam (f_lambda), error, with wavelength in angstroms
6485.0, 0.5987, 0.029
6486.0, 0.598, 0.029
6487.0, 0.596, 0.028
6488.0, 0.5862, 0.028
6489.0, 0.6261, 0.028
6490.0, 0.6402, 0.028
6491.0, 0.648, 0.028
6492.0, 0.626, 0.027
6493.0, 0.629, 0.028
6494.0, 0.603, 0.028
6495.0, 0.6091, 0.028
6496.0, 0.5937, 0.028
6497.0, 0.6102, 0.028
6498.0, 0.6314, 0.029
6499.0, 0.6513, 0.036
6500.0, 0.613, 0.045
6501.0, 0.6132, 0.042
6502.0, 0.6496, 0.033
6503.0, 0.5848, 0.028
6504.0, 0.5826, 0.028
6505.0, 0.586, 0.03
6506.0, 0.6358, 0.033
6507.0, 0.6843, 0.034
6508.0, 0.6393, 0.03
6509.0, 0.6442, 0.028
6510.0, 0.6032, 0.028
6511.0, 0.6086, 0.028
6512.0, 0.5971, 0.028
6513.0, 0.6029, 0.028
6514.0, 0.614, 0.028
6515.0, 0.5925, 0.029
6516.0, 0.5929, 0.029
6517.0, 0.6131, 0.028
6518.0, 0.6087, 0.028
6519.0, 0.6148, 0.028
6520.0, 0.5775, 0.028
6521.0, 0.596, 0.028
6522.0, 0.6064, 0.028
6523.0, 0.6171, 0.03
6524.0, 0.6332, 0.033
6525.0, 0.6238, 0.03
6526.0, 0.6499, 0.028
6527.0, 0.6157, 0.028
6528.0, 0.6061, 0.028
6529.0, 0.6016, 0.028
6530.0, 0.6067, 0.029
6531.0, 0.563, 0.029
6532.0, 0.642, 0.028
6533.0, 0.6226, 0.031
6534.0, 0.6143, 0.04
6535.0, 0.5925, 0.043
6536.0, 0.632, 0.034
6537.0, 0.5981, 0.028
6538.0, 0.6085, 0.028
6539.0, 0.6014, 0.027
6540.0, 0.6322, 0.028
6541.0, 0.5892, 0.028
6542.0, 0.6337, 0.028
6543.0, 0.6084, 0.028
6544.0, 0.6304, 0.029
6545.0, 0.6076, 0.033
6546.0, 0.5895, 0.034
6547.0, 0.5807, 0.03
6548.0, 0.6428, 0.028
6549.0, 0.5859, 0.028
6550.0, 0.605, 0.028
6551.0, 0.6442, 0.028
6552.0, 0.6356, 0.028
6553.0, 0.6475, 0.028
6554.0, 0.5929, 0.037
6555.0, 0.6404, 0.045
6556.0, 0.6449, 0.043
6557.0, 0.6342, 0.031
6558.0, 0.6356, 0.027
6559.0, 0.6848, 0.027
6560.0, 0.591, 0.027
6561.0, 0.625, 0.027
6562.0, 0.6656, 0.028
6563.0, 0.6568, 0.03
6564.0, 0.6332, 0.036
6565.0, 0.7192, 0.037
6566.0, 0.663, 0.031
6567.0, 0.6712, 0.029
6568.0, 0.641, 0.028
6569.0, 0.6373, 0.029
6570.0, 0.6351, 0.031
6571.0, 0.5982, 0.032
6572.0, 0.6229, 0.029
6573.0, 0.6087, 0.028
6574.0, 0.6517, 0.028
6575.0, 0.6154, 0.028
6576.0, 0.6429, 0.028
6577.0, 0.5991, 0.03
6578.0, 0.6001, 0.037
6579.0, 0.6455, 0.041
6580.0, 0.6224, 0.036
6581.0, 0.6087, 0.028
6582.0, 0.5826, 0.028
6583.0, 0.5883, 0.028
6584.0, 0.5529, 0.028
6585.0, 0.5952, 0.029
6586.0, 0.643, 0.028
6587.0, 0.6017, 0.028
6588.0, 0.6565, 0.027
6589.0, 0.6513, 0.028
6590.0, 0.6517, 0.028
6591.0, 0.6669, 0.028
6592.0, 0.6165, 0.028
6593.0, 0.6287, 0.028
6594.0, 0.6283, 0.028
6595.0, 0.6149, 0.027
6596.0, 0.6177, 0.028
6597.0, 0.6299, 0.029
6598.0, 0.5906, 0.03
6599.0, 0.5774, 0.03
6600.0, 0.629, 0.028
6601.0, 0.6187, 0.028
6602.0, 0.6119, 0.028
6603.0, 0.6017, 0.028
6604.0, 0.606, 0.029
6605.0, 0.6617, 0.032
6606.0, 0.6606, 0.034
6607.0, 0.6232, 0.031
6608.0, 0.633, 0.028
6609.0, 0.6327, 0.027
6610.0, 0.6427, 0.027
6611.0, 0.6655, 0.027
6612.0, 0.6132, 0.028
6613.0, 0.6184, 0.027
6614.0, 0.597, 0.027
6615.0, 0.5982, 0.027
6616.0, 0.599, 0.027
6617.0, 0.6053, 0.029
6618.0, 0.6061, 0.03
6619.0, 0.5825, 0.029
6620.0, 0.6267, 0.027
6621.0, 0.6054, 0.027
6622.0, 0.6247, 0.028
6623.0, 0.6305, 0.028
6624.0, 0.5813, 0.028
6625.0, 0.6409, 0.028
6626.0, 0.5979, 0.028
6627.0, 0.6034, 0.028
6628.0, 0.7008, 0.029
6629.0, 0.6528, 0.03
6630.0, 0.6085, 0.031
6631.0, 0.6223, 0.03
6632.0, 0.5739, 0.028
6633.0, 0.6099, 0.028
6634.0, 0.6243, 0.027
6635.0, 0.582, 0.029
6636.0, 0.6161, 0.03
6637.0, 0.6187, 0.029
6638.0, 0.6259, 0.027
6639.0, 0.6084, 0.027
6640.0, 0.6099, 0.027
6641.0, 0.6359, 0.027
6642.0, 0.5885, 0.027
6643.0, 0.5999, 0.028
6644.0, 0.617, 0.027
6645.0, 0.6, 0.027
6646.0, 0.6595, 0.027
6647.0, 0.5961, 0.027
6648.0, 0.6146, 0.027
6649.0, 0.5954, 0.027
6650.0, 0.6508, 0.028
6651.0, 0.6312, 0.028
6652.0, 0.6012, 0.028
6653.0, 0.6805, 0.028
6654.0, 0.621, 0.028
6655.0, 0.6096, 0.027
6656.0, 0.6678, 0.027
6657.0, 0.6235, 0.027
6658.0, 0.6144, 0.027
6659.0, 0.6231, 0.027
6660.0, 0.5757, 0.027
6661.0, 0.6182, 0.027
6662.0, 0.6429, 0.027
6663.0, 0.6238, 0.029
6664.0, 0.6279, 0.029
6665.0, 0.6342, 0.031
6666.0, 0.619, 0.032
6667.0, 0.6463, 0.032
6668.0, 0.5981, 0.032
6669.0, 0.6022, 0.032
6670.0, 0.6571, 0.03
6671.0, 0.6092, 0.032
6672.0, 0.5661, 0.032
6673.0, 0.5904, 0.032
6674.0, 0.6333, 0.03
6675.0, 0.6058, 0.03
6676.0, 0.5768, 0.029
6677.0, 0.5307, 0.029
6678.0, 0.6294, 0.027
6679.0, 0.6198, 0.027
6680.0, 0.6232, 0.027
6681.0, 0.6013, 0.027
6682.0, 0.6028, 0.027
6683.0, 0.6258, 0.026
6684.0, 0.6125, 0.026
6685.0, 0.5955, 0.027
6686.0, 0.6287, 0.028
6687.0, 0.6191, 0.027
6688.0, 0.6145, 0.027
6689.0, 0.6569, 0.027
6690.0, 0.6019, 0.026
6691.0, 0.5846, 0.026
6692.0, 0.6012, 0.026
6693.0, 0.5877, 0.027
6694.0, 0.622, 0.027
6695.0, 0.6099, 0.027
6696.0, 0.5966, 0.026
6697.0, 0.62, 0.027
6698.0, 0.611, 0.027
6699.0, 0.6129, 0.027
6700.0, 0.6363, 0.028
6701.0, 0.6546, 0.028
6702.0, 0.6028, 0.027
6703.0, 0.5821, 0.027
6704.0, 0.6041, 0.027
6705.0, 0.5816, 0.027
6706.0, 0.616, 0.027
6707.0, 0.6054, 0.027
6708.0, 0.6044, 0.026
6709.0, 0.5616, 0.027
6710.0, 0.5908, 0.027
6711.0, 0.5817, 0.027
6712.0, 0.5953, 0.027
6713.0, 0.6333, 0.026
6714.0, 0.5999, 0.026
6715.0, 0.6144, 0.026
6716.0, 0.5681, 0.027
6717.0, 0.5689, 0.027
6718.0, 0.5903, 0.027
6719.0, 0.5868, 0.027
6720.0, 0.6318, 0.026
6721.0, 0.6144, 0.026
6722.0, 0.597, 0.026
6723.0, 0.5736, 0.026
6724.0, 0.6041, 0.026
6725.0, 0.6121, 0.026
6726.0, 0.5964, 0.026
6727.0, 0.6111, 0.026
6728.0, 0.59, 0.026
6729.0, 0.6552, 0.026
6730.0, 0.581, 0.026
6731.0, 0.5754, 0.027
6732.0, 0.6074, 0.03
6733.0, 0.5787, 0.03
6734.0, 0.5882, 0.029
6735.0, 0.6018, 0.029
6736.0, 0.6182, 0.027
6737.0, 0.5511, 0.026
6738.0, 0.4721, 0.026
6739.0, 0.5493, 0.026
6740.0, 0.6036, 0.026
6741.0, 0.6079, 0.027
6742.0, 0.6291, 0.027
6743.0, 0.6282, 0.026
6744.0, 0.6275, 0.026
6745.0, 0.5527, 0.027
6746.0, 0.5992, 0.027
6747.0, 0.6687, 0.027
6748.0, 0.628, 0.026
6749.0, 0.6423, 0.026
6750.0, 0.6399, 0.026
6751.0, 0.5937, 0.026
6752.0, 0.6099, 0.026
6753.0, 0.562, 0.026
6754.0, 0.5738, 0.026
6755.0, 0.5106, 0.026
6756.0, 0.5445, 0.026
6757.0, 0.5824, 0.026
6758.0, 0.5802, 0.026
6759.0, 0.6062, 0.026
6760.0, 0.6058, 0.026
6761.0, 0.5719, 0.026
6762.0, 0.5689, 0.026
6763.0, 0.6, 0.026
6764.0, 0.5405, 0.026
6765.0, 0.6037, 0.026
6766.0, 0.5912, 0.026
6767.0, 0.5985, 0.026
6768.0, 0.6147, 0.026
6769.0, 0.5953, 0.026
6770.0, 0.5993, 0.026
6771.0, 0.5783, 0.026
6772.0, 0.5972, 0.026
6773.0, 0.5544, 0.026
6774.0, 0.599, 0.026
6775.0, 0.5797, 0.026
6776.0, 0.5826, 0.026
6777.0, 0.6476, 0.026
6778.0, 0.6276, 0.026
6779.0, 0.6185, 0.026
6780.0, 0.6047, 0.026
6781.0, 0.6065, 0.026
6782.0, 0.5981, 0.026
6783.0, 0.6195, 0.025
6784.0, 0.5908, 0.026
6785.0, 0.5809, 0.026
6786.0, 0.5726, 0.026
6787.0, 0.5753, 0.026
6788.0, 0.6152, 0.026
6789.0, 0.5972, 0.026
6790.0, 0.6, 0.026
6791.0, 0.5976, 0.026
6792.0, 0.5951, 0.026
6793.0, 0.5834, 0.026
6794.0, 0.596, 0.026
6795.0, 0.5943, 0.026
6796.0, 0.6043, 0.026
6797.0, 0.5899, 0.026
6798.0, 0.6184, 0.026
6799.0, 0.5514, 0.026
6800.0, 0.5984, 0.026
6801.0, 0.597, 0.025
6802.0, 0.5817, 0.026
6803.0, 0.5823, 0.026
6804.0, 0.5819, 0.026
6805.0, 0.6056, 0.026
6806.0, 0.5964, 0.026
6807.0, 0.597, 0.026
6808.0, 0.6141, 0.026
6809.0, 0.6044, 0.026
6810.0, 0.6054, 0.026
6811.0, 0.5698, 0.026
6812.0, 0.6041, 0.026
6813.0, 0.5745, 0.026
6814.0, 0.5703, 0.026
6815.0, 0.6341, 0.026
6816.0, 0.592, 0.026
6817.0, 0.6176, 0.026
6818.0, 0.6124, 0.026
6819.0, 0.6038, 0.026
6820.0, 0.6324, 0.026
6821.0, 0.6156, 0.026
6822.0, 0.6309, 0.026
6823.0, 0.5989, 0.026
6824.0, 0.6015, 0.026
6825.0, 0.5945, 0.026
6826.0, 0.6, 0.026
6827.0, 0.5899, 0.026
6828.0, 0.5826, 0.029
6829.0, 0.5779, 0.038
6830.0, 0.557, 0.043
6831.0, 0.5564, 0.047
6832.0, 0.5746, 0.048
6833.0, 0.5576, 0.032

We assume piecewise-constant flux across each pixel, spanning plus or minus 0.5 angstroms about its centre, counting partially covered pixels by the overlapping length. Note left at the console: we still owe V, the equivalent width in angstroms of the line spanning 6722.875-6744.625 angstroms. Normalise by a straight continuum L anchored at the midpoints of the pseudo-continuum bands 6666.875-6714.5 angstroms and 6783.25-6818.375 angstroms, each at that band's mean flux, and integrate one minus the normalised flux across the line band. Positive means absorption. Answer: 0.3 angstroms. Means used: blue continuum 0.607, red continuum 0.594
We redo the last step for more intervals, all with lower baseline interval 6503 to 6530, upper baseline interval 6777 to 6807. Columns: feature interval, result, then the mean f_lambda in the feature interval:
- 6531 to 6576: -1.21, 0.627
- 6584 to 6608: -0.63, 0.624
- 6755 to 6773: 0.43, 0.584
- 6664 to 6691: -0.36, 0.611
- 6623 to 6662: -0.87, 0.619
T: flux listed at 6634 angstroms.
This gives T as 0.6243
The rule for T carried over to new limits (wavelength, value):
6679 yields 0.6198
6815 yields 0.6341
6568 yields 0.641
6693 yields 0.5877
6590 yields 0.6517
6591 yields 0.6669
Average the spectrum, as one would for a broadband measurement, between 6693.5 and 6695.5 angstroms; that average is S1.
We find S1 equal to 0.616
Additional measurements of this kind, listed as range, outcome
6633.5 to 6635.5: 0.603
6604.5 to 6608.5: 0.645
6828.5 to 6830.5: 0.567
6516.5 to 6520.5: 0.604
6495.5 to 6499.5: 0.622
